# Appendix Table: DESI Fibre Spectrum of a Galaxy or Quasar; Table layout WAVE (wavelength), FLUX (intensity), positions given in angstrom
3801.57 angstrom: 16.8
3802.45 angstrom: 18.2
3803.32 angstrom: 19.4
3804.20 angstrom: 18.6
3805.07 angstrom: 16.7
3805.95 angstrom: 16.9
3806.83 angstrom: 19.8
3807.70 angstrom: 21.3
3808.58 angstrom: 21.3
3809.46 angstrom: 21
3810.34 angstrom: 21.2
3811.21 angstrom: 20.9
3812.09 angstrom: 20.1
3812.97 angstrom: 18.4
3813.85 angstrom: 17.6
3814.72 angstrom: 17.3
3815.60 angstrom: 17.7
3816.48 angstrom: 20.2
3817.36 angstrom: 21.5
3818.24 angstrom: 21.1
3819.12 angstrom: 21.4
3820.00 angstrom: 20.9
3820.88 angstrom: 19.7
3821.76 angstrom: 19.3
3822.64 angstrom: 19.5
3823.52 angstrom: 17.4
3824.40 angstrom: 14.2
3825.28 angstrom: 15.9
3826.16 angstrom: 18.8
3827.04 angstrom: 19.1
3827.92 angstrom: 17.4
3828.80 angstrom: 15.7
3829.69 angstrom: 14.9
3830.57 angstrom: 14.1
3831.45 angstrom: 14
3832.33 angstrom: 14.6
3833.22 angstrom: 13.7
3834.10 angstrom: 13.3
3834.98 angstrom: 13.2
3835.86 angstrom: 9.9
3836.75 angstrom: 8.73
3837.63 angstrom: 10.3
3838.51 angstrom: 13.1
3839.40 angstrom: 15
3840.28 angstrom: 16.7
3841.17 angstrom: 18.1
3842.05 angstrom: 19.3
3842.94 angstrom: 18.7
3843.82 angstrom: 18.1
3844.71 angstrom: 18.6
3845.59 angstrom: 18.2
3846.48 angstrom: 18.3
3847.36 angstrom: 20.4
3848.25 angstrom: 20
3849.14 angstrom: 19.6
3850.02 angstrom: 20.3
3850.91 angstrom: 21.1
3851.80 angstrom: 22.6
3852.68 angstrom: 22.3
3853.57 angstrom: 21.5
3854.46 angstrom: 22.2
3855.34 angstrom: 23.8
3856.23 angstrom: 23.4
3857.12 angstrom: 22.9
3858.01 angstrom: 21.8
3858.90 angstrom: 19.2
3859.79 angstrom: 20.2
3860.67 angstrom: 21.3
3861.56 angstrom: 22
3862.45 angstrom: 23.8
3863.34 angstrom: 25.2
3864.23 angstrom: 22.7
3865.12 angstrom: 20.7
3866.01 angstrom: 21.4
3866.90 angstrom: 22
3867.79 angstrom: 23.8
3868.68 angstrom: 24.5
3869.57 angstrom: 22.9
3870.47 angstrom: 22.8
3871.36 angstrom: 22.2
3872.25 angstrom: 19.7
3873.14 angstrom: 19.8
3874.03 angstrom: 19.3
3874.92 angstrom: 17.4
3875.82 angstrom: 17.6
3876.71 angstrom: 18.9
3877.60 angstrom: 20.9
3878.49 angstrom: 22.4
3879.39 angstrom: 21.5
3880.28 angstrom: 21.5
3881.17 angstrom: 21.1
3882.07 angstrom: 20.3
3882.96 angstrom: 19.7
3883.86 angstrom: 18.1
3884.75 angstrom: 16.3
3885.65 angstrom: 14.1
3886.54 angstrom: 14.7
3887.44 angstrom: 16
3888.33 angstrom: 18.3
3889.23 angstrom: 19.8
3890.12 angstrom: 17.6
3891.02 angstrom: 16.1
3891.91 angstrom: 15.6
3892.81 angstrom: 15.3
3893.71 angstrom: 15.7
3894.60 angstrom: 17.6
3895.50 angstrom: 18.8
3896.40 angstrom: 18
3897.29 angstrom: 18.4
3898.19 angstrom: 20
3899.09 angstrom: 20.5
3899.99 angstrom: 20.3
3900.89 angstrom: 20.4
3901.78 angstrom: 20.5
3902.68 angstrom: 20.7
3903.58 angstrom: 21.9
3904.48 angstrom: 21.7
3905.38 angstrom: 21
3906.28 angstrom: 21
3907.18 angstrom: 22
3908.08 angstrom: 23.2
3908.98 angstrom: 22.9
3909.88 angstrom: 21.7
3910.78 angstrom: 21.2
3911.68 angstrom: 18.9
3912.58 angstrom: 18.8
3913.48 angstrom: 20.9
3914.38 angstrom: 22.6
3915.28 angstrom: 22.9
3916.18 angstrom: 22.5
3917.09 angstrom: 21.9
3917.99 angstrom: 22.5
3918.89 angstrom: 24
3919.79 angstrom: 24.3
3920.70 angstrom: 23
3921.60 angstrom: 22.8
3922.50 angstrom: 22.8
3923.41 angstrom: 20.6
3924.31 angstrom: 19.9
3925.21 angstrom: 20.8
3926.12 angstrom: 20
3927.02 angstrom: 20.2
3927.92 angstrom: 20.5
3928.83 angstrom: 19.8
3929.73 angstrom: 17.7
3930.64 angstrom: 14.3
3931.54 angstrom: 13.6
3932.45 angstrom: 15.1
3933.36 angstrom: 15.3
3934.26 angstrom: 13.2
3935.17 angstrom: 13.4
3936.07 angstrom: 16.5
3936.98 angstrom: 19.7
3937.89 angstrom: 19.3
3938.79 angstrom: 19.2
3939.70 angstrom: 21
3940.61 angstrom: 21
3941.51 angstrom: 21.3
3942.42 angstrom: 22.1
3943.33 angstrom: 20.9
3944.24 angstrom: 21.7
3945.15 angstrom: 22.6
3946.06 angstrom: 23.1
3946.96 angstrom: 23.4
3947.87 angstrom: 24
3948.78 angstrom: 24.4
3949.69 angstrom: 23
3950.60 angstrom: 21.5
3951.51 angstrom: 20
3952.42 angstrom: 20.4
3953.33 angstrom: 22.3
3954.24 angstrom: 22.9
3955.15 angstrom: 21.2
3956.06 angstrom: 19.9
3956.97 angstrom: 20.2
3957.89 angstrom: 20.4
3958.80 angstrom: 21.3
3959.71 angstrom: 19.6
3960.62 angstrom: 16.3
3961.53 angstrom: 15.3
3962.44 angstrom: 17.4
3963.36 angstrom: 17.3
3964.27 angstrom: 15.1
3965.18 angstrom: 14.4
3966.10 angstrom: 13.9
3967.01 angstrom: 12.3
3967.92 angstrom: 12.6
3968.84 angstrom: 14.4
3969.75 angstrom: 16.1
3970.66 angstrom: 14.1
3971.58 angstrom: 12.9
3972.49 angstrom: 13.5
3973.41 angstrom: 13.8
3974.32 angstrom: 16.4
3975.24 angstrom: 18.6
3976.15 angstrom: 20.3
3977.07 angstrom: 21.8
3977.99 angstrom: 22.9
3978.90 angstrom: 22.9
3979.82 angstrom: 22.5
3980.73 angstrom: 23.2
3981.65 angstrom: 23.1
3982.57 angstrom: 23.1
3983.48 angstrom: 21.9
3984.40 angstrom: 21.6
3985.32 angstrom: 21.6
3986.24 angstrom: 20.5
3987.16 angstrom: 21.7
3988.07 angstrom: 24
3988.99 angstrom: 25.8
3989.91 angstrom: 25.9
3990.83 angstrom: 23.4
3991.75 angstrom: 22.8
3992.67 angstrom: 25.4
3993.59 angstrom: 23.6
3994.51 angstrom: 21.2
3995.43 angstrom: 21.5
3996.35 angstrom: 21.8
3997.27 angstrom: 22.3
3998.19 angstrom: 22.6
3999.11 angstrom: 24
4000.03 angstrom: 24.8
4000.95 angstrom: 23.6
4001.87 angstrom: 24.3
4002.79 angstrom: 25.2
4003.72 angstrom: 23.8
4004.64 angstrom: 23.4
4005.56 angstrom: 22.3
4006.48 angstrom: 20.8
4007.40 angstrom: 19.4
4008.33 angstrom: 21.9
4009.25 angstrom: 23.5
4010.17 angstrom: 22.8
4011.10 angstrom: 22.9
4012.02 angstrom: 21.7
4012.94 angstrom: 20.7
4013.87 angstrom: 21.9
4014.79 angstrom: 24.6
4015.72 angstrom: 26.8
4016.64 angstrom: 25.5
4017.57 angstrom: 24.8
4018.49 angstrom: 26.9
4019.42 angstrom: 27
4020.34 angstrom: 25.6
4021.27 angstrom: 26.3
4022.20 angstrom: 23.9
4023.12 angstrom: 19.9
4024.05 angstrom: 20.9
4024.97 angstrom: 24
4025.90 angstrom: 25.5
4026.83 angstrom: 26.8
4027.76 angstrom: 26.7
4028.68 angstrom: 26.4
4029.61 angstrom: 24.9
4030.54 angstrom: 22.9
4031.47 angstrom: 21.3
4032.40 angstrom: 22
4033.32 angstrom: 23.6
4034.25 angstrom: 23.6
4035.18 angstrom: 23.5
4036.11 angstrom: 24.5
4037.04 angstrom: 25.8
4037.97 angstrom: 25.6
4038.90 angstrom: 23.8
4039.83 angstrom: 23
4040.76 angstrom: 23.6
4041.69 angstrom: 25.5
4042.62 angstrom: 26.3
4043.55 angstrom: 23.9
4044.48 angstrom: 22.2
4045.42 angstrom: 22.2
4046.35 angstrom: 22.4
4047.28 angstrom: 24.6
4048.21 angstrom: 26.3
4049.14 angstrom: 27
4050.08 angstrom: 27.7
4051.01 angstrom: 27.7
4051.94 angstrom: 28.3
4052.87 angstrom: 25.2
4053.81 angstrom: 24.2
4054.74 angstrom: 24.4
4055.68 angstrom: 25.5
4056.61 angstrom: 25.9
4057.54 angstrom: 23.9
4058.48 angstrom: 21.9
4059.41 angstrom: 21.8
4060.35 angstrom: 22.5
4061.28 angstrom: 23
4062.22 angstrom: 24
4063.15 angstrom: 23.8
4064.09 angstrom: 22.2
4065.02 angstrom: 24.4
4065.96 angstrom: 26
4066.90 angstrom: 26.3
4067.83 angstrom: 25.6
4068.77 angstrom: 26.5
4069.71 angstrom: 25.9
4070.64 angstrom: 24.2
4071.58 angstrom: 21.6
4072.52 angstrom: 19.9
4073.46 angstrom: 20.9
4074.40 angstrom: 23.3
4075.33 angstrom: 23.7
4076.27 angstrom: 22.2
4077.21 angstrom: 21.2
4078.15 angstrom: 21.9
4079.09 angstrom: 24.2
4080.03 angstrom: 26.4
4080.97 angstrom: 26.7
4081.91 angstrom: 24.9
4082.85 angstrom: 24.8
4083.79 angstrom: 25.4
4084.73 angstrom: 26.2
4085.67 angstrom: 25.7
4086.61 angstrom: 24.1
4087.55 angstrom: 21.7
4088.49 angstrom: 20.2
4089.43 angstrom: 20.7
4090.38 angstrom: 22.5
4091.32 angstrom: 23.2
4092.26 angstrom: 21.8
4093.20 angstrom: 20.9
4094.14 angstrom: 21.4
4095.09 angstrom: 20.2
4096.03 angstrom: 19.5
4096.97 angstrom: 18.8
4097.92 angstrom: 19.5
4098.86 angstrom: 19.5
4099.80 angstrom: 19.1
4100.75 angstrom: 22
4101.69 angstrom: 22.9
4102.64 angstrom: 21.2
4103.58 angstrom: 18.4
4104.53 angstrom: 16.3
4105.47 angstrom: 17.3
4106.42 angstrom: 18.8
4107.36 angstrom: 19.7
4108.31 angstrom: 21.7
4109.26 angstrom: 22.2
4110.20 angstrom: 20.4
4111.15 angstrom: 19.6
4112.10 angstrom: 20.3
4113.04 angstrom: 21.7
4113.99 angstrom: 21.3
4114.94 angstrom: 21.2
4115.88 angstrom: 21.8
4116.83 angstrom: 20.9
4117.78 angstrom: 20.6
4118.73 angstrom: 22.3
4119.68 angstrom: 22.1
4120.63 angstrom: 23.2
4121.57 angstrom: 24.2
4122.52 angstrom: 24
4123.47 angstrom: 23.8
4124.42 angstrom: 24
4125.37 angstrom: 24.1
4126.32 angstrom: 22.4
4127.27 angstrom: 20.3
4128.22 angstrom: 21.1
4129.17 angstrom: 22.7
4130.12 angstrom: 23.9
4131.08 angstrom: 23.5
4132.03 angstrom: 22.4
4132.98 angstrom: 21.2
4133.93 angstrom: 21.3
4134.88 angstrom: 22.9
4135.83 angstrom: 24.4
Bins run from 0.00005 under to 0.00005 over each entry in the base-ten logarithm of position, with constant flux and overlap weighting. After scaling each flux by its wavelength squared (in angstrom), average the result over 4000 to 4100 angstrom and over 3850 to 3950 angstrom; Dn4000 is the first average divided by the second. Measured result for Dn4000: 1.25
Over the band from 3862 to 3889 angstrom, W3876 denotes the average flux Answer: 20.3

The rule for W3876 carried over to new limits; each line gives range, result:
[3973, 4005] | 22.4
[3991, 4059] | 24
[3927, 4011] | 20.2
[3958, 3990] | 18.7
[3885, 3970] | 19.4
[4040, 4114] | 22.9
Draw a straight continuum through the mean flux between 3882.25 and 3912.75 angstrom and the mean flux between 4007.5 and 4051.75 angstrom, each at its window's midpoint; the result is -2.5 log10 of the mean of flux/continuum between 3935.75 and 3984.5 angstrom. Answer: 0.11 mag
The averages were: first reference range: 19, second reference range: 24.3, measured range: 19.4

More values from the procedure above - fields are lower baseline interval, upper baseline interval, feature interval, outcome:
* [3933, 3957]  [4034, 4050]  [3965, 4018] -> 0.061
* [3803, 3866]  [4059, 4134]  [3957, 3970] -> 0.248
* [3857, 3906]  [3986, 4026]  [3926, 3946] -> 0.154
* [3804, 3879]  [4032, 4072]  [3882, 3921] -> 0.047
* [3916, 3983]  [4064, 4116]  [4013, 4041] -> -0.165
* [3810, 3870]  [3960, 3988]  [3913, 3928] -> -0.187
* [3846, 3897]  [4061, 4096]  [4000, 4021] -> -0.063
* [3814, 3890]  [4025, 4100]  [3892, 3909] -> 0.013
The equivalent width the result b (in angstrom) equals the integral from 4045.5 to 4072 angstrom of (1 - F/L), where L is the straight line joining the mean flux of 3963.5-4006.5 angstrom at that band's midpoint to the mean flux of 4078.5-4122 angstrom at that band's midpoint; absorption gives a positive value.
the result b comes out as -4.3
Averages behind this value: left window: 20.6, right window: 21.7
